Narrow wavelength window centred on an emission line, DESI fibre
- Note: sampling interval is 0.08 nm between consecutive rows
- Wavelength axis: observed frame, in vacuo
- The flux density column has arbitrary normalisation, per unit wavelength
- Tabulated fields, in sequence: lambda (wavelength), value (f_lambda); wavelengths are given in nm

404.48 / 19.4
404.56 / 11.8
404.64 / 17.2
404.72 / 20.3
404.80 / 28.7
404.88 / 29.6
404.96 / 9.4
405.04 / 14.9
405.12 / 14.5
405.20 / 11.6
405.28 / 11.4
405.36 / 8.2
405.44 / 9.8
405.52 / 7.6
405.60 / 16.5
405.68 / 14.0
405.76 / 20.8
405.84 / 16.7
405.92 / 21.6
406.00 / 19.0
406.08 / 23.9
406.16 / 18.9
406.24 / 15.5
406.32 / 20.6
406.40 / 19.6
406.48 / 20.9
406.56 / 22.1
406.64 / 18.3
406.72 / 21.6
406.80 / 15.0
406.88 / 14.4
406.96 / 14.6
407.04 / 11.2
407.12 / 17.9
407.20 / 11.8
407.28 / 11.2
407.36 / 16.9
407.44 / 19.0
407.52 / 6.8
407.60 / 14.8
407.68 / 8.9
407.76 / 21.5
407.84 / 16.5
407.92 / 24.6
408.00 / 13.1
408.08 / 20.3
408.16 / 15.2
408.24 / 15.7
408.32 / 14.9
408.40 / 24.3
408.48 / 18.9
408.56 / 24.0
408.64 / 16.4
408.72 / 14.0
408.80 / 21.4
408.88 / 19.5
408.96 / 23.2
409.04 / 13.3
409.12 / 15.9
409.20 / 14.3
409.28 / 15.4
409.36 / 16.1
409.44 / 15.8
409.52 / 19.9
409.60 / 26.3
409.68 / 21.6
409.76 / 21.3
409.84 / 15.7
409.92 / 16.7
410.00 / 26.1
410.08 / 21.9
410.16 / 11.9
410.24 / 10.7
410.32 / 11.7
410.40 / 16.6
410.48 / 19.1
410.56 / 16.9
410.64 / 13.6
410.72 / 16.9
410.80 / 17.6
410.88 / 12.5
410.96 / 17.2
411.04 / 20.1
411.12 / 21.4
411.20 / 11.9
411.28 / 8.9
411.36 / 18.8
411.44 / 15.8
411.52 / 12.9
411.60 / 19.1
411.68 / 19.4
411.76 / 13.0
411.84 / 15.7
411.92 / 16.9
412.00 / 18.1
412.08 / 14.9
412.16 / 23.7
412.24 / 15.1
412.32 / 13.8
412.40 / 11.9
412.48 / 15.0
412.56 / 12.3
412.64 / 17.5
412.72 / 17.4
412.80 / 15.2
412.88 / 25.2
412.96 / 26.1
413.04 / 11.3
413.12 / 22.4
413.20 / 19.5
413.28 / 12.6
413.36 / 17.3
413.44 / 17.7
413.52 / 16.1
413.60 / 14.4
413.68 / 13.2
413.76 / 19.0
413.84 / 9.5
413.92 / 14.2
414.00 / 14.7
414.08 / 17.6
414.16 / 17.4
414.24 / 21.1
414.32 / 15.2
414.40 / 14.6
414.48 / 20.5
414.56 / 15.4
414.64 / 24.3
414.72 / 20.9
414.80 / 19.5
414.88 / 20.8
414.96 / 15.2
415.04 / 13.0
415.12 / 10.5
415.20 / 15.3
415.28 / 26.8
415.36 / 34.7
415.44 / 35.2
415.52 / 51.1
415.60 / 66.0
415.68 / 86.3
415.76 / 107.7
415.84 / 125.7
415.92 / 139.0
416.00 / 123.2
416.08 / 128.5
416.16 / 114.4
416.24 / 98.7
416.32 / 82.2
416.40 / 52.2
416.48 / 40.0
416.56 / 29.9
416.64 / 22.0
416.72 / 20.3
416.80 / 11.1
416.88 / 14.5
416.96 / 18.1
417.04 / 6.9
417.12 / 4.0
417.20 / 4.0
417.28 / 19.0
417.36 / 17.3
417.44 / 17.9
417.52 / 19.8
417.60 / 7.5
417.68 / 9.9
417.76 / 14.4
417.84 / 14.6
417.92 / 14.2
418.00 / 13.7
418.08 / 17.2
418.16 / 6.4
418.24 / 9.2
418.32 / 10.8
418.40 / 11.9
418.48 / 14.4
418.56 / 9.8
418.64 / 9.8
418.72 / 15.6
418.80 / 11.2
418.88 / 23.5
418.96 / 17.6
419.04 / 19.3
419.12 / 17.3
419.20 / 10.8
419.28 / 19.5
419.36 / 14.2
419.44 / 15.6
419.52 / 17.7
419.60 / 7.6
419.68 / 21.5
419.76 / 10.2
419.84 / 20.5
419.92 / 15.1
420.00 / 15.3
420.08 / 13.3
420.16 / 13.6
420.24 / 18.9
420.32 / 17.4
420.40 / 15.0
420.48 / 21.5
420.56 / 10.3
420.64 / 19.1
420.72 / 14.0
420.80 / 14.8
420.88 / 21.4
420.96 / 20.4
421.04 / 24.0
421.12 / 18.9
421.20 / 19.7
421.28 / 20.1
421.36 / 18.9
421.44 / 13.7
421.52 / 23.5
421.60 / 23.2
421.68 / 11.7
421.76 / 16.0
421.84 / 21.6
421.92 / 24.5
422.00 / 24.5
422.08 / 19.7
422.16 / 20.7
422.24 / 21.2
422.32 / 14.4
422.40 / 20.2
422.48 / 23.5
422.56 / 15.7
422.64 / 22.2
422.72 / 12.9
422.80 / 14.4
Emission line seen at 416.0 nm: [O II]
